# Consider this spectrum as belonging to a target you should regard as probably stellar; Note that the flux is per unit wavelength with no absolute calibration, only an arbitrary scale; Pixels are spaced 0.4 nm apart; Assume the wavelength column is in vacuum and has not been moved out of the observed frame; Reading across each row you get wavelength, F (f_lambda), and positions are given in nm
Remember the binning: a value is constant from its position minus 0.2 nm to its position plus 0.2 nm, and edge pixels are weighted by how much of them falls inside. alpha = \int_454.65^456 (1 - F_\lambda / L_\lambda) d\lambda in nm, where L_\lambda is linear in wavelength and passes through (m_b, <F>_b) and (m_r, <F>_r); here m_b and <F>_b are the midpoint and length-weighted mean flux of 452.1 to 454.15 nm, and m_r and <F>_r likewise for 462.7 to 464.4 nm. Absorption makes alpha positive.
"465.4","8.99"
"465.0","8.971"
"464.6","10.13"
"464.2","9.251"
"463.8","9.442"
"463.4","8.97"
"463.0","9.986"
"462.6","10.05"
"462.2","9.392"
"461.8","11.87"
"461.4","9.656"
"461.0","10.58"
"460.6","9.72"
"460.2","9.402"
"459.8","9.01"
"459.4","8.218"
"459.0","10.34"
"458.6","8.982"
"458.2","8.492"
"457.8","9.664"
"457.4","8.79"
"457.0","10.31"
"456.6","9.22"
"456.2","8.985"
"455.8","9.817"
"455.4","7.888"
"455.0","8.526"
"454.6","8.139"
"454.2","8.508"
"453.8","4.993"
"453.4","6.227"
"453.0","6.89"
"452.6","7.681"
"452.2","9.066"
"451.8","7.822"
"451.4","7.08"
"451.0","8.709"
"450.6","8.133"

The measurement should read -0.211 nm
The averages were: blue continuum 6.98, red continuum 9.45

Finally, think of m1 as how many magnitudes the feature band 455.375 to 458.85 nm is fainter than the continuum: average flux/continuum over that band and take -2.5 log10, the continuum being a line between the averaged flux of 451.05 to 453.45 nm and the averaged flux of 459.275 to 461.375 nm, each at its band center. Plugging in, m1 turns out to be -0.060 mag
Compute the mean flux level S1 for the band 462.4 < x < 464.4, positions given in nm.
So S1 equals 9.54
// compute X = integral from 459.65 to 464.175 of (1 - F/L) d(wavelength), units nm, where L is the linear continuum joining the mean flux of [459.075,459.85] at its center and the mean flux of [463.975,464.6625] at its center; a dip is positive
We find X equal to -0.30 nm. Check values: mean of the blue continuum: 8.82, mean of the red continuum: 9.59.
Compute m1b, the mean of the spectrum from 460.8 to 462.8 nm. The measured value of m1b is 10.3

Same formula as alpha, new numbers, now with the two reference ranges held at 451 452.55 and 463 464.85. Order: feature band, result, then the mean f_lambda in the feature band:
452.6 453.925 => 0.30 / 6.34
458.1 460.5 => -0.05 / 9.13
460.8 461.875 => -0.16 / 10.6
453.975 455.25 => 0.01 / 8.3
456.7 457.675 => -0.09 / 9.52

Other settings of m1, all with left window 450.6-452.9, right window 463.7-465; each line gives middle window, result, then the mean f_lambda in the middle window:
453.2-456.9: 0.045 mag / 8.1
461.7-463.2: -0.103 mag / 10.2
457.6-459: -0.051 mag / 9.23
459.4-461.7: -0.066 mag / 9.64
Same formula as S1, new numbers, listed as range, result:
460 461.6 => 9.84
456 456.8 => 9.1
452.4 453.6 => 6.93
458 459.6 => 9.01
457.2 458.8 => 8.98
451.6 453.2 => 7.86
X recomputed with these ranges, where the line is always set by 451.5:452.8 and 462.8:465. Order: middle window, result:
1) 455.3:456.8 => -0.08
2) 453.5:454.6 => 0.18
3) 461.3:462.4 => -0.13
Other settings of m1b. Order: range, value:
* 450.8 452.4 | 8.17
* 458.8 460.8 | 9.34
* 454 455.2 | 8.39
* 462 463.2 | 9.81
